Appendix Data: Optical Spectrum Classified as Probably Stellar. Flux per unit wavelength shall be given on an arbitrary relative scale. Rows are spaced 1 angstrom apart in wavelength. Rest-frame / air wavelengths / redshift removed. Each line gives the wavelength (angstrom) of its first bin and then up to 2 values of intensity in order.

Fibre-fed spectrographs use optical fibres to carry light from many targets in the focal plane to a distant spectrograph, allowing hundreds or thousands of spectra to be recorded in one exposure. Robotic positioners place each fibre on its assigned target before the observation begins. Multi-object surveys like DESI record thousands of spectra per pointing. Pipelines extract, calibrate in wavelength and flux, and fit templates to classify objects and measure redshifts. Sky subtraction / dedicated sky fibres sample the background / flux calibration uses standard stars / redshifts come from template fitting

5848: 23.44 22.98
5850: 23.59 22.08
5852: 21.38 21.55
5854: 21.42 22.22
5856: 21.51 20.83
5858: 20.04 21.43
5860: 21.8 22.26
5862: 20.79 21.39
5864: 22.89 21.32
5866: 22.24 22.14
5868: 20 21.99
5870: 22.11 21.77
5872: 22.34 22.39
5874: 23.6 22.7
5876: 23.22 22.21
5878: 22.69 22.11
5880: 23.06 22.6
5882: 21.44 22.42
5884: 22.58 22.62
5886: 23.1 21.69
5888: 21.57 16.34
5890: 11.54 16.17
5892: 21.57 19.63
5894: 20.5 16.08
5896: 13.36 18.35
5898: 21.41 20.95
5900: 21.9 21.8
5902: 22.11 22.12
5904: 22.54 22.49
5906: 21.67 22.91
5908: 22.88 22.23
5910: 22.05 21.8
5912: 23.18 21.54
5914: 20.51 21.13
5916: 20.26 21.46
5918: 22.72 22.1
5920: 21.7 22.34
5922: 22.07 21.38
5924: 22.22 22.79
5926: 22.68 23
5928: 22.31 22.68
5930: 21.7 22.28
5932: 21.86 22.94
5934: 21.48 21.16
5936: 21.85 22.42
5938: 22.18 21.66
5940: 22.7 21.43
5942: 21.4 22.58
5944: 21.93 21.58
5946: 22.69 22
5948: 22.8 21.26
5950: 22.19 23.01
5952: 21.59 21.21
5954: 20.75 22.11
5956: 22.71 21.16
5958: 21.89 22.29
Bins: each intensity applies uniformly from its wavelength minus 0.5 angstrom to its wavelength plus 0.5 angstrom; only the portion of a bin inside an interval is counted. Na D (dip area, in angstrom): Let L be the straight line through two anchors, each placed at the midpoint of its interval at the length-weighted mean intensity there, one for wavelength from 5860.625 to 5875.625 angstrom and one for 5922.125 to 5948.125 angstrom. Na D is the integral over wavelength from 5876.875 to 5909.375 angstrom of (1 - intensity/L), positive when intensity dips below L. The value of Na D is 1.9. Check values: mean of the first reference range 22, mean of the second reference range 22.1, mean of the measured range 20.8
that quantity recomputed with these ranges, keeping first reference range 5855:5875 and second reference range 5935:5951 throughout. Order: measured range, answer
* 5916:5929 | -0.12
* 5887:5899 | 2.04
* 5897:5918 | 0.13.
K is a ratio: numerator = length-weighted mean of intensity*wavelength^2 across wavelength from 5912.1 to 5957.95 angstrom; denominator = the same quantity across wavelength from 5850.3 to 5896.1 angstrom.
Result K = 1.1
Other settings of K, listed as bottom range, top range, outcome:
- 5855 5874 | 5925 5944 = 1.05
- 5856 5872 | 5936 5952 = 1.05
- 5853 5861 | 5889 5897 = 0.81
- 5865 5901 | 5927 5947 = 1.08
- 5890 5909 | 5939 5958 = 1.10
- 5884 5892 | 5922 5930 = 1.17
